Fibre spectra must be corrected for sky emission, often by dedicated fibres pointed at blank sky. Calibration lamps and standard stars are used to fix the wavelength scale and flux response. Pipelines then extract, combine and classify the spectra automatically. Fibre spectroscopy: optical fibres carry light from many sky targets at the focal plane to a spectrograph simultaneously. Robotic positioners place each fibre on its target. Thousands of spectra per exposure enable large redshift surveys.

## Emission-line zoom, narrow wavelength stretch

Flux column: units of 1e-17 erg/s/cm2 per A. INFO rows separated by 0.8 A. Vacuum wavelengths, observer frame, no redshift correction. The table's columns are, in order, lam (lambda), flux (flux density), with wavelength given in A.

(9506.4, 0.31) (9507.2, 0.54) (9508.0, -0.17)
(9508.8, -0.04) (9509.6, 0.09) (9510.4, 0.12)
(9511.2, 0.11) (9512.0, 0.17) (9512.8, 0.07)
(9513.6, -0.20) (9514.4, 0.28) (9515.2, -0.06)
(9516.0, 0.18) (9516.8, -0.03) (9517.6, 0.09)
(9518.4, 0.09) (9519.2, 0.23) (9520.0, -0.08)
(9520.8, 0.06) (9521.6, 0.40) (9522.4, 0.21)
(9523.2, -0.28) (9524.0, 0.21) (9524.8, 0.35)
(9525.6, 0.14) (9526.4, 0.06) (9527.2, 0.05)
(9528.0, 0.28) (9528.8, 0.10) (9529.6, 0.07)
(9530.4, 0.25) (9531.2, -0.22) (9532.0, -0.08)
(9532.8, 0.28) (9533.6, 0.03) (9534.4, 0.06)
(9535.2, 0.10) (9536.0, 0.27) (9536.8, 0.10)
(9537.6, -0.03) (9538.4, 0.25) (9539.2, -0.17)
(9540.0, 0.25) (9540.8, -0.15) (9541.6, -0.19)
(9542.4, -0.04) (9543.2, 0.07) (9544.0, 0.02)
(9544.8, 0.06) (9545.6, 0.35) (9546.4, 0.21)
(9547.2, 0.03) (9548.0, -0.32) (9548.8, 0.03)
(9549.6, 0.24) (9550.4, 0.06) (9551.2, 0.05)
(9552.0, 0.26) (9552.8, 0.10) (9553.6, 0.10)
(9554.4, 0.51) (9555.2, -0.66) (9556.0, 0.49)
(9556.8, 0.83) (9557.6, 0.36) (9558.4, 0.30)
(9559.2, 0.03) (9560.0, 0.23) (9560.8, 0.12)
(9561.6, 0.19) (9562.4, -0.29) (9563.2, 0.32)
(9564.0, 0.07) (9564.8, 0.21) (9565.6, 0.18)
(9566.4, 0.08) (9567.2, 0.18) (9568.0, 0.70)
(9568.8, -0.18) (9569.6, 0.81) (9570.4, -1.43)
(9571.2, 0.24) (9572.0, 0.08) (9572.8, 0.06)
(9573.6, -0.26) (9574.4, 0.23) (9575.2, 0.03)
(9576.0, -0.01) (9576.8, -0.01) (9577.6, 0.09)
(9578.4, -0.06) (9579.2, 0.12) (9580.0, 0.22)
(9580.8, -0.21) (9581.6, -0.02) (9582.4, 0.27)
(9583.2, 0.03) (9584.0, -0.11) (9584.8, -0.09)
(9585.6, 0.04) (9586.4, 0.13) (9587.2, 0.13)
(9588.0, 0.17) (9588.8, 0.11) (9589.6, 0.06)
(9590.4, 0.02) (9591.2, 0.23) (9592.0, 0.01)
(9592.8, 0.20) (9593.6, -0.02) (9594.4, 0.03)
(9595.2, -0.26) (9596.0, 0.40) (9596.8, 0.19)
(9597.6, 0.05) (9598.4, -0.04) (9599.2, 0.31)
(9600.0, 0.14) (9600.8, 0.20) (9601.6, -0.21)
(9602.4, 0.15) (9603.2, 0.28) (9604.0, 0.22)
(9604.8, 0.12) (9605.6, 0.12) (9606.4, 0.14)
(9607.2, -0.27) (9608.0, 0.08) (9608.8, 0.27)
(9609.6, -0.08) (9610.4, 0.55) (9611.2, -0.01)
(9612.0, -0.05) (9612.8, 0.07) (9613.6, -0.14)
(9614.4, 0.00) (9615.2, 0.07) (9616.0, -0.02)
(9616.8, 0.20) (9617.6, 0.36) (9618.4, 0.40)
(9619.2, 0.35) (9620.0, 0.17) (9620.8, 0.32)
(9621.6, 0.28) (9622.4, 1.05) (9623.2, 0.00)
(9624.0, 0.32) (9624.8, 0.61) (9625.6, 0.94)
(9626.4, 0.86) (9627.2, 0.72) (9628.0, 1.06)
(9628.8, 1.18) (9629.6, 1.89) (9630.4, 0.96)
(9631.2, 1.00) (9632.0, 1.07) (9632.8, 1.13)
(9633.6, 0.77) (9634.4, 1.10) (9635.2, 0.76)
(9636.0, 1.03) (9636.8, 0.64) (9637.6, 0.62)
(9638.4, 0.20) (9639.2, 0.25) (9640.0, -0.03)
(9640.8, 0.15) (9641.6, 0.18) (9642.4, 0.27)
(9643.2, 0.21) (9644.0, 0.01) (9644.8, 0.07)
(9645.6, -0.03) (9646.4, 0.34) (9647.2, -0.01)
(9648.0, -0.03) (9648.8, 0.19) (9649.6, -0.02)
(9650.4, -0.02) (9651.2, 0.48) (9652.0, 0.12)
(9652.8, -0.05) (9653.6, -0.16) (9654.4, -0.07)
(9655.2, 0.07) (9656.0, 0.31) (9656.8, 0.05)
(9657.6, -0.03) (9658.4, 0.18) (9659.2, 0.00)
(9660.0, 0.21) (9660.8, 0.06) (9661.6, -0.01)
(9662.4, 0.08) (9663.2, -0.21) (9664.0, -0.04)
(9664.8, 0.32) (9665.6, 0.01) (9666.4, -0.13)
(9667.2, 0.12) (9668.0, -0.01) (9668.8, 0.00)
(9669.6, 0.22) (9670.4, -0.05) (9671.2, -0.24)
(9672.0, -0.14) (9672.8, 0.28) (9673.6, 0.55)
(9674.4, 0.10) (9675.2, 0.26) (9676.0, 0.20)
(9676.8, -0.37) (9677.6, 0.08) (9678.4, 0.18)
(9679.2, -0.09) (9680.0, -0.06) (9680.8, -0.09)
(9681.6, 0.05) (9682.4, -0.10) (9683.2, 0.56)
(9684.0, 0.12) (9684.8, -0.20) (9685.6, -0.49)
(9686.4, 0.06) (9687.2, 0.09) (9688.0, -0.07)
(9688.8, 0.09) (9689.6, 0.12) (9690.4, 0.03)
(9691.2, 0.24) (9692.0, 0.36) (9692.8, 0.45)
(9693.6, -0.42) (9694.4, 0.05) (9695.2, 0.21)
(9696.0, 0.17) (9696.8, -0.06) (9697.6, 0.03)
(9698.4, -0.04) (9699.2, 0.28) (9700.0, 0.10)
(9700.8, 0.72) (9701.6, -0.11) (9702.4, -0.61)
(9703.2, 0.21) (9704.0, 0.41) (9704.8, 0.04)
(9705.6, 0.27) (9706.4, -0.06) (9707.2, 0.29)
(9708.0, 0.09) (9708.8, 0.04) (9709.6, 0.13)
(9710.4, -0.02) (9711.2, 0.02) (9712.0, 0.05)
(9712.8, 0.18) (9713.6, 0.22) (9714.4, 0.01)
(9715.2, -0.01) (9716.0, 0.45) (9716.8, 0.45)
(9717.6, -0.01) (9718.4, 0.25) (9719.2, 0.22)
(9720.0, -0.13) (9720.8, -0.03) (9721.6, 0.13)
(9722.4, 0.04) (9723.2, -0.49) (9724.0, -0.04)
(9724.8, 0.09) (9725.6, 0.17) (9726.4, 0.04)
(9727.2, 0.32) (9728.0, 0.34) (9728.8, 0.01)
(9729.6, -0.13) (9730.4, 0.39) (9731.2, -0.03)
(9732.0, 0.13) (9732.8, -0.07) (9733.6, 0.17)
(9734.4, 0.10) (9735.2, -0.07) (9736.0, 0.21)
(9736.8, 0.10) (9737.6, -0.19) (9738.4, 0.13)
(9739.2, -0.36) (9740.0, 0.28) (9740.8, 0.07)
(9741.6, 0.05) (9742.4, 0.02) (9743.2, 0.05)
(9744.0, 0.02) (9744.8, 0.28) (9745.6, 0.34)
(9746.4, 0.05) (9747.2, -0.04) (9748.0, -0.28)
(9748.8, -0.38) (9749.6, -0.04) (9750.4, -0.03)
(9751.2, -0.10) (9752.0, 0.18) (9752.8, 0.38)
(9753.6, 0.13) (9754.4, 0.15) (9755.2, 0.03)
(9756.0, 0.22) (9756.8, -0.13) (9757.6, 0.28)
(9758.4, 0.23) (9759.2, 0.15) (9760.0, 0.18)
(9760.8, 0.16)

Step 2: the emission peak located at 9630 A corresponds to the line [O II] 3727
